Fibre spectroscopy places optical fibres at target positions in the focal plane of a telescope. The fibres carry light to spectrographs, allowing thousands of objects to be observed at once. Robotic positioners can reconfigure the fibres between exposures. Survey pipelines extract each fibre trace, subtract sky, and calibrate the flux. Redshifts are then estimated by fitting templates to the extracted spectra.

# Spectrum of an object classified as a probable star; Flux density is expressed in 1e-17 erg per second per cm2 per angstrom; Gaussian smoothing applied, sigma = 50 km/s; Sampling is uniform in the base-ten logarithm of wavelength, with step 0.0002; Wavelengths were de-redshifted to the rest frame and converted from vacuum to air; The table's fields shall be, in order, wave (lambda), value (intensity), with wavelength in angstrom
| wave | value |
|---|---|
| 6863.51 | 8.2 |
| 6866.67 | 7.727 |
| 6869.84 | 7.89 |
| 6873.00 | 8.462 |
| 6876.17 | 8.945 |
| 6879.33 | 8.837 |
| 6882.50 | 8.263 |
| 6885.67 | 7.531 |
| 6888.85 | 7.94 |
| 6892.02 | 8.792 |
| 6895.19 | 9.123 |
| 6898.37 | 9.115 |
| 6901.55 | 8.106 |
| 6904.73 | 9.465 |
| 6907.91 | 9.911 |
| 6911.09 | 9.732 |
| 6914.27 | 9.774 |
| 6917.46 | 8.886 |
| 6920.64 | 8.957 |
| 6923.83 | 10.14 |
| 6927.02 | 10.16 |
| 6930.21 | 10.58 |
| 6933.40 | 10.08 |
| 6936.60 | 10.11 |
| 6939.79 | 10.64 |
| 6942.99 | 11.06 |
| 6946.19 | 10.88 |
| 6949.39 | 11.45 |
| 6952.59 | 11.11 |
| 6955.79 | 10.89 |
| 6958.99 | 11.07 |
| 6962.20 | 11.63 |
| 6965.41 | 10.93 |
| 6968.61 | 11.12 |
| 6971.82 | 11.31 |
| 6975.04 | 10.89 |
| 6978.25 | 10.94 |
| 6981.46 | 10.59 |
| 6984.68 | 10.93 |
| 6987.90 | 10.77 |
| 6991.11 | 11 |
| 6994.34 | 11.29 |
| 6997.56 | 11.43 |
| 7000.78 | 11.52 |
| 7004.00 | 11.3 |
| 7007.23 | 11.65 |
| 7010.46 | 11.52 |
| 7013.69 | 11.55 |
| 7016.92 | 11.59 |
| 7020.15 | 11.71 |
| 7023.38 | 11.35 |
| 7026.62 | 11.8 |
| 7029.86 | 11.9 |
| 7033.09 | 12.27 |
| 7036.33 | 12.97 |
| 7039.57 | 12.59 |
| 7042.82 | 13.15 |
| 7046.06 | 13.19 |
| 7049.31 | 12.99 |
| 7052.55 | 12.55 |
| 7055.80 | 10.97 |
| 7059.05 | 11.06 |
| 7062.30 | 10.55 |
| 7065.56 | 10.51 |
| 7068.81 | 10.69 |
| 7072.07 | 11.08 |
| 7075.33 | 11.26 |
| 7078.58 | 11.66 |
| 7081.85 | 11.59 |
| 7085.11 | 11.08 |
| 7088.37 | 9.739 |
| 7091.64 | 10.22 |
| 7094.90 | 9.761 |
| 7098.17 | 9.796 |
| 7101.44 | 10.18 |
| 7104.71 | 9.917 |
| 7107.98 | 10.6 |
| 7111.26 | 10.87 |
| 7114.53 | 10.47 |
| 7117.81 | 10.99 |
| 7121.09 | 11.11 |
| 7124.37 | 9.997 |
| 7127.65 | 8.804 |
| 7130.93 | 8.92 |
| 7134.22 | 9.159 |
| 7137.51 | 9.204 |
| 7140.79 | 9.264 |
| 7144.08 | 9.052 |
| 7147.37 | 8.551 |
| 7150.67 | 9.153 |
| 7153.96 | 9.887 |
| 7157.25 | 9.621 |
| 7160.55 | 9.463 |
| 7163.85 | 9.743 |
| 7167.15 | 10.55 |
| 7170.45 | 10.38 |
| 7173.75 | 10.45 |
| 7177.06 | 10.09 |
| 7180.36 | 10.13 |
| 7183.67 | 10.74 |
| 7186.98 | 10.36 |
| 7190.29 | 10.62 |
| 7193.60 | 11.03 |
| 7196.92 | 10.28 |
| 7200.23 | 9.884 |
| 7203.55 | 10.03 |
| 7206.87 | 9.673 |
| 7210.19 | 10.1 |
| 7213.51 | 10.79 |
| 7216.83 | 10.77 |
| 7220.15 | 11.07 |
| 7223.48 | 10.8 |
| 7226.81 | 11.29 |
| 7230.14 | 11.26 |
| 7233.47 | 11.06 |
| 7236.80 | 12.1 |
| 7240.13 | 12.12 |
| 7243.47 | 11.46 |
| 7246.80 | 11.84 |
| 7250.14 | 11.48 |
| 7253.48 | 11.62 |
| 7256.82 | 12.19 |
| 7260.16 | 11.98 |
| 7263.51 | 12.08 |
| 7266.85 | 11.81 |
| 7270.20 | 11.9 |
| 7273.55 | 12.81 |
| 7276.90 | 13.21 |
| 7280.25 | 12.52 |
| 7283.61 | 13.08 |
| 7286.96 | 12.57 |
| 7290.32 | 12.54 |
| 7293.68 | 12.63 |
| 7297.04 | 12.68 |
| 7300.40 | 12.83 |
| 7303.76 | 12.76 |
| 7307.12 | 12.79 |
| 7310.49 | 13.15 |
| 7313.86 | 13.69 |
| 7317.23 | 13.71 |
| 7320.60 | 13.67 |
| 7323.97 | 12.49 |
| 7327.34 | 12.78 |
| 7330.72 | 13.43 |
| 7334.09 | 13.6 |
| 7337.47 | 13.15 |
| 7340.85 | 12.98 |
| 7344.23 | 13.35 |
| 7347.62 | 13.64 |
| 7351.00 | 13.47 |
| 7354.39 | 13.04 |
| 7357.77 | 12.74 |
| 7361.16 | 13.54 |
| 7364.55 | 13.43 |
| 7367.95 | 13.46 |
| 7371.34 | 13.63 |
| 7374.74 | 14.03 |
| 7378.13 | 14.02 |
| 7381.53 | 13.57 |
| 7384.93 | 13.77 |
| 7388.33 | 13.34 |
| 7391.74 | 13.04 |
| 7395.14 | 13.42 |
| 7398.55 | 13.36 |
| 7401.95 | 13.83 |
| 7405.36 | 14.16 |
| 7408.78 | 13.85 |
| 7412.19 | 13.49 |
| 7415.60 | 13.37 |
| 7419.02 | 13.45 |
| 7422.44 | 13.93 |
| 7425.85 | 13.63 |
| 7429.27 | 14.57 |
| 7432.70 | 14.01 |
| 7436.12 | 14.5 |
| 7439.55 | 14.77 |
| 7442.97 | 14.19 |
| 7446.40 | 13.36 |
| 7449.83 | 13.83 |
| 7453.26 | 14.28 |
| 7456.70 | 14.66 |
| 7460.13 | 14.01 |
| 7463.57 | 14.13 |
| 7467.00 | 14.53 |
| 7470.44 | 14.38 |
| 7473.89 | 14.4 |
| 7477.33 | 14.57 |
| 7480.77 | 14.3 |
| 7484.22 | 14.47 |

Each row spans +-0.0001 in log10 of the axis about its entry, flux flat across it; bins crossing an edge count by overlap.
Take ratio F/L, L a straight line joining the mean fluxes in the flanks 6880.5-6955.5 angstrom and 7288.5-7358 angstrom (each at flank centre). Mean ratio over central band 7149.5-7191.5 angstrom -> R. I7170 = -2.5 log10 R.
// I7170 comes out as 0.17 mag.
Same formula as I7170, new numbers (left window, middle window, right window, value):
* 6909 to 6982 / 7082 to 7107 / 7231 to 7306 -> 0.114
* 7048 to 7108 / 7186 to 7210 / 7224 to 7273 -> 0.122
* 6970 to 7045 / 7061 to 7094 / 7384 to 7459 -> 0.109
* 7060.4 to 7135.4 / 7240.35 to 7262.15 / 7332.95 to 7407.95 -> 0.031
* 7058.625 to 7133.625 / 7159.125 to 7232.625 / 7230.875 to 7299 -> 0.102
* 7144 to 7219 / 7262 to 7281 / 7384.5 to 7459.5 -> -0.081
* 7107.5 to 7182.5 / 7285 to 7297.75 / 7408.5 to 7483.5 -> -0.061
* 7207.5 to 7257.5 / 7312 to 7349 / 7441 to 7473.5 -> -0.065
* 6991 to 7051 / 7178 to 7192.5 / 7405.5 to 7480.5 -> 0.218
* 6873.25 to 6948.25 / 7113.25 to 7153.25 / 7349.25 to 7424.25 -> 0.187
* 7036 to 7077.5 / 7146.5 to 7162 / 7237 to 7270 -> 0.252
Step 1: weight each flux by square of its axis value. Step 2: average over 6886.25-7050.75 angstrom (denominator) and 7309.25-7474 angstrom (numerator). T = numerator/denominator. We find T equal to 1.42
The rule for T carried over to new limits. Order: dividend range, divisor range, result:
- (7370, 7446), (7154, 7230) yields 1.41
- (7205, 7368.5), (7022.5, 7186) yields 1.23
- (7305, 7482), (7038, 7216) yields 1.41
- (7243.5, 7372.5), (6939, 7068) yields 1.22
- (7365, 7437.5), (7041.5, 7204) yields 1.42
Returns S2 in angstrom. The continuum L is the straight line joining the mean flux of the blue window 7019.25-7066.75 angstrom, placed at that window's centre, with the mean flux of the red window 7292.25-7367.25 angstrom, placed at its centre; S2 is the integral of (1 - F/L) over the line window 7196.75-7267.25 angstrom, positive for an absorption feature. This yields 8.80 angstrom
